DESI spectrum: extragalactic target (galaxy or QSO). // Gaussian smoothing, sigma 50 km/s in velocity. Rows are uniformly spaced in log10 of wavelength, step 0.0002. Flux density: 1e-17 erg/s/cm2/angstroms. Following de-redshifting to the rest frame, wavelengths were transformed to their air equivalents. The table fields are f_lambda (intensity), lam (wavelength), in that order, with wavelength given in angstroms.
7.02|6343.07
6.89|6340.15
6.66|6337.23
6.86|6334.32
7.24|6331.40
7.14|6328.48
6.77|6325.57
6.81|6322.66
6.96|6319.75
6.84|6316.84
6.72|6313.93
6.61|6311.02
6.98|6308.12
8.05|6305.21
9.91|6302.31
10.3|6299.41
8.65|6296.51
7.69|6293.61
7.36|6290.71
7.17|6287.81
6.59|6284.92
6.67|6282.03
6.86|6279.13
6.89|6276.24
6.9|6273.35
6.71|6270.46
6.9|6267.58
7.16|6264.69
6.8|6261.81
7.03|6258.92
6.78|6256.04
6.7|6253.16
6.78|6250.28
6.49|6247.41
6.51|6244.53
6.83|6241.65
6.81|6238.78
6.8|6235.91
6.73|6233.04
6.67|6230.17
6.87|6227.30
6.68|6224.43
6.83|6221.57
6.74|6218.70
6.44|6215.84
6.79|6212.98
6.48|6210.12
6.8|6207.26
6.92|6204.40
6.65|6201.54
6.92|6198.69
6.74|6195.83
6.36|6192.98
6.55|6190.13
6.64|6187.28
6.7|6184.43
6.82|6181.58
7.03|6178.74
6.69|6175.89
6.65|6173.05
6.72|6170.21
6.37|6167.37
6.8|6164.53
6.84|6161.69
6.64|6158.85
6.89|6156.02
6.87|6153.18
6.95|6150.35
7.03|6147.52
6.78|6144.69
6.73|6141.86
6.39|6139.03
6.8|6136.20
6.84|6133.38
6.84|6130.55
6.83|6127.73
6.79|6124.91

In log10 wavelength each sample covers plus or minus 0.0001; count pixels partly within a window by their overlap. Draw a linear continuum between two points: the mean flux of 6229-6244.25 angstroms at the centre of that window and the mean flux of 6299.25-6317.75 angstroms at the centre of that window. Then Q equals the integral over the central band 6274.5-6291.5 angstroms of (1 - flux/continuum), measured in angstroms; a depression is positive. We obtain 1.2 angstroms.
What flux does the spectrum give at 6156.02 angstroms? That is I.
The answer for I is 6.89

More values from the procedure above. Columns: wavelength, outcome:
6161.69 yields 6.84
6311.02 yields 6.61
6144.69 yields 6.78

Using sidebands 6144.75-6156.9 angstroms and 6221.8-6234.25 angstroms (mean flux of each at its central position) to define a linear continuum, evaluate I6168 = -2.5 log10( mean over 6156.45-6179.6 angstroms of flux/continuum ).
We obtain 0.03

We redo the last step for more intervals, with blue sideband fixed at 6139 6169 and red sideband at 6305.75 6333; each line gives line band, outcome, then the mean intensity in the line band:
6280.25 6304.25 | -0.16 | 8.03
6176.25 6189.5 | 0.00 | 6.77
